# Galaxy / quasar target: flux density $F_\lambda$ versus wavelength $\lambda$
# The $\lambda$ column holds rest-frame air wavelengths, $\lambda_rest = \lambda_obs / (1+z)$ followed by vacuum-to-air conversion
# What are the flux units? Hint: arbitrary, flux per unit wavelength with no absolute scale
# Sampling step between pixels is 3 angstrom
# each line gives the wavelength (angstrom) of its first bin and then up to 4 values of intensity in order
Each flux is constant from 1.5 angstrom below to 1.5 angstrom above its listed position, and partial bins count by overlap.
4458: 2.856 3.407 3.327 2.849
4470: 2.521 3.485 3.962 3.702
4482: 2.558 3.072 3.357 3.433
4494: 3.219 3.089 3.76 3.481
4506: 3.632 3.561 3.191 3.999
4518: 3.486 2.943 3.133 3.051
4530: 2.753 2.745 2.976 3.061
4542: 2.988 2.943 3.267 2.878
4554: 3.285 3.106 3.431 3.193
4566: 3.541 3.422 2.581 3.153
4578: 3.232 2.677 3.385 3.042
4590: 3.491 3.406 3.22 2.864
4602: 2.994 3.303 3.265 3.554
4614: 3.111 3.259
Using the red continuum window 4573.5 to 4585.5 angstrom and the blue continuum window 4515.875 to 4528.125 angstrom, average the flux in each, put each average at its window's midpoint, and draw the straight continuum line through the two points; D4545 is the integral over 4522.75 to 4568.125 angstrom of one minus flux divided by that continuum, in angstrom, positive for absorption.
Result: 1.0 angstrom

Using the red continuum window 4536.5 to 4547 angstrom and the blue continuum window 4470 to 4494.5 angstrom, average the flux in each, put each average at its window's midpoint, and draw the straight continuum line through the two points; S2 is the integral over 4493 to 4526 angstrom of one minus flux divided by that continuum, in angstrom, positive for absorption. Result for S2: -2.5 angstrom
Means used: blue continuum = 3.3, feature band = 3.41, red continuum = 3.01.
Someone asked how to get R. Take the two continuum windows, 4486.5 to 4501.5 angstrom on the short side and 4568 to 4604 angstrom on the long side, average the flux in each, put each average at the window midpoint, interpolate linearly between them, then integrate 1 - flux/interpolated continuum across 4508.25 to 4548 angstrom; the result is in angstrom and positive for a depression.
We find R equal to 1.7 angstrom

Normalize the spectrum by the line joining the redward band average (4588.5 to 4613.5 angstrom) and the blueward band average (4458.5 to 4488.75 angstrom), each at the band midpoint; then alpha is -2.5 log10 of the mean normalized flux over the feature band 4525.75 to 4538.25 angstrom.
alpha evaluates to 0.12 mag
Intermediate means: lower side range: 3.21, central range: 2.89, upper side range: 3.26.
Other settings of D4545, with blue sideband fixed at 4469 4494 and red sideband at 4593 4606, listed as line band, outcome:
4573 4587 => 0.28 angstrom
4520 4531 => 0.81 angstrom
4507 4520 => -1.23 angstrom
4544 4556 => 0.32 angstrom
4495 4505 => -0.59 angstrom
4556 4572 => -0.54 angstrom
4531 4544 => 1.08 angstrom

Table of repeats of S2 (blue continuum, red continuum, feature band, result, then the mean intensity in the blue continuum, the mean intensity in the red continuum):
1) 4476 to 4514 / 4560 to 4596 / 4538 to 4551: 0.9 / 3.37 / 3.2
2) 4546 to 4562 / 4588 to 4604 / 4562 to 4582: 0.4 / 3.19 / 3.19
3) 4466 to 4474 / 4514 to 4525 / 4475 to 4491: -1.5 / 2.92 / 3.37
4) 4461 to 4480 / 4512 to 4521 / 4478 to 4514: 0.9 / 3.31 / 3.52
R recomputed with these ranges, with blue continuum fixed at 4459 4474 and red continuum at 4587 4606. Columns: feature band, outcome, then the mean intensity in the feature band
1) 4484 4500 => -0.9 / 3.29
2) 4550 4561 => 0.0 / 3.18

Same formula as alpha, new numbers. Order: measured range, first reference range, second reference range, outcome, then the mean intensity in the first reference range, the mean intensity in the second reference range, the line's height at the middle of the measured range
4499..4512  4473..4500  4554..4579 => -0.08 mag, 3.33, 3.21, 3.31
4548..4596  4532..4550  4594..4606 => -0.05 mag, 3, 3.1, 3.05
